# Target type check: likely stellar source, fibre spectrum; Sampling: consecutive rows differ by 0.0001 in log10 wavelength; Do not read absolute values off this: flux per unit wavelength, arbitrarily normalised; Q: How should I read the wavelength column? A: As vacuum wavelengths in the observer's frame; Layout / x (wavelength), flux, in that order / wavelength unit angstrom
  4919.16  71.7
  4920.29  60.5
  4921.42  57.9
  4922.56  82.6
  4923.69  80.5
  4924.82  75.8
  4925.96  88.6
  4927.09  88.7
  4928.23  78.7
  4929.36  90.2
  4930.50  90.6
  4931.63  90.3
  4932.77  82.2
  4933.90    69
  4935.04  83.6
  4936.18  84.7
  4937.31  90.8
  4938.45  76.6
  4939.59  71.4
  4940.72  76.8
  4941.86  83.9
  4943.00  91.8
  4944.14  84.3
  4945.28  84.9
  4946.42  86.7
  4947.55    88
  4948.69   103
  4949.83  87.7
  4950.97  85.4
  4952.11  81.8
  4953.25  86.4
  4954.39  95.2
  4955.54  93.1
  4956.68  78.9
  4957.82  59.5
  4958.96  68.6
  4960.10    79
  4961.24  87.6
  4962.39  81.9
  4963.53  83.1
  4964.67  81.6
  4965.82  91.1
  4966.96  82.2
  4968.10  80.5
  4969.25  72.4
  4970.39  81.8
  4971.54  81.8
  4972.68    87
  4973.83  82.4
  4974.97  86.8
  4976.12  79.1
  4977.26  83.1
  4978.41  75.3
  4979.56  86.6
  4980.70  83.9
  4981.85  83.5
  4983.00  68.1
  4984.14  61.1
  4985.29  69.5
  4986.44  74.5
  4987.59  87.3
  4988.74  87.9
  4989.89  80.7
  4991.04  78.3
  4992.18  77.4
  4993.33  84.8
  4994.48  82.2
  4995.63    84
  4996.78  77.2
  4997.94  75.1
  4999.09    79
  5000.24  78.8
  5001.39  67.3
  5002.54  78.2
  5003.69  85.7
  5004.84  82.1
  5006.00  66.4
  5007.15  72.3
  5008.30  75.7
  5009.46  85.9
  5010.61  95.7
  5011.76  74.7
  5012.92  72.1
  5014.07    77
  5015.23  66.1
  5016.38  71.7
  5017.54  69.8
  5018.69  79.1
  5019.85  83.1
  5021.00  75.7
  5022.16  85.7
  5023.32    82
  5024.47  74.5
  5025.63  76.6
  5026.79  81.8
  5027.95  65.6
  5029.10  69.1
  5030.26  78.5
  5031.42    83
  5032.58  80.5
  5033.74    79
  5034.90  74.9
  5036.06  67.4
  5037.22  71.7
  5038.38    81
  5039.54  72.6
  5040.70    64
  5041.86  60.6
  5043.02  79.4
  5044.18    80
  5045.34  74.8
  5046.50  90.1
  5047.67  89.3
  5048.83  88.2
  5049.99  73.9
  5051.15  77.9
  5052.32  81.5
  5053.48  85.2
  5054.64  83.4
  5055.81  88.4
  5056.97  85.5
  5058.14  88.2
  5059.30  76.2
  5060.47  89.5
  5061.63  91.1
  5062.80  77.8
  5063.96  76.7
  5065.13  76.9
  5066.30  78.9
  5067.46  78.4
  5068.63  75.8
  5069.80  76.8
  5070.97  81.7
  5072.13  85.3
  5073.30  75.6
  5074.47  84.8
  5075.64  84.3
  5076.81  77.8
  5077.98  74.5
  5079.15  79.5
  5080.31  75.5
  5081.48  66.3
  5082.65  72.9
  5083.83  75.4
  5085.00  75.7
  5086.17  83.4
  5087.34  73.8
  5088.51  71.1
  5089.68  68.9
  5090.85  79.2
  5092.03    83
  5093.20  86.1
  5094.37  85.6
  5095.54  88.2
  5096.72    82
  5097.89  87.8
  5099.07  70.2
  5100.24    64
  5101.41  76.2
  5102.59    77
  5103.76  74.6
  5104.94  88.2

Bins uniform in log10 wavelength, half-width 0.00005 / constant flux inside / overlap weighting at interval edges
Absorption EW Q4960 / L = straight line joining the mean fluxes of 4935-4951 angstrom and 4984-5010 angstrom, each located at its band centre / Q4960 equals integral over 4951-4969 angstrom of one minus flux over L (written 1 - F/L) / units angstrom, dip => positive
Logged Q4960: 0.25 angstrom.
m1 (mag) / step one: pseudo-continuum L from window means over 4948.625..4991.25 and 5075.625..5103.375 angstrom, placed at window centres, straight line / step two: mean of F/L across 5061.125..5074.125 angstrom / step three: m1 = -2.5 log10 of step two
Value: -0.02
